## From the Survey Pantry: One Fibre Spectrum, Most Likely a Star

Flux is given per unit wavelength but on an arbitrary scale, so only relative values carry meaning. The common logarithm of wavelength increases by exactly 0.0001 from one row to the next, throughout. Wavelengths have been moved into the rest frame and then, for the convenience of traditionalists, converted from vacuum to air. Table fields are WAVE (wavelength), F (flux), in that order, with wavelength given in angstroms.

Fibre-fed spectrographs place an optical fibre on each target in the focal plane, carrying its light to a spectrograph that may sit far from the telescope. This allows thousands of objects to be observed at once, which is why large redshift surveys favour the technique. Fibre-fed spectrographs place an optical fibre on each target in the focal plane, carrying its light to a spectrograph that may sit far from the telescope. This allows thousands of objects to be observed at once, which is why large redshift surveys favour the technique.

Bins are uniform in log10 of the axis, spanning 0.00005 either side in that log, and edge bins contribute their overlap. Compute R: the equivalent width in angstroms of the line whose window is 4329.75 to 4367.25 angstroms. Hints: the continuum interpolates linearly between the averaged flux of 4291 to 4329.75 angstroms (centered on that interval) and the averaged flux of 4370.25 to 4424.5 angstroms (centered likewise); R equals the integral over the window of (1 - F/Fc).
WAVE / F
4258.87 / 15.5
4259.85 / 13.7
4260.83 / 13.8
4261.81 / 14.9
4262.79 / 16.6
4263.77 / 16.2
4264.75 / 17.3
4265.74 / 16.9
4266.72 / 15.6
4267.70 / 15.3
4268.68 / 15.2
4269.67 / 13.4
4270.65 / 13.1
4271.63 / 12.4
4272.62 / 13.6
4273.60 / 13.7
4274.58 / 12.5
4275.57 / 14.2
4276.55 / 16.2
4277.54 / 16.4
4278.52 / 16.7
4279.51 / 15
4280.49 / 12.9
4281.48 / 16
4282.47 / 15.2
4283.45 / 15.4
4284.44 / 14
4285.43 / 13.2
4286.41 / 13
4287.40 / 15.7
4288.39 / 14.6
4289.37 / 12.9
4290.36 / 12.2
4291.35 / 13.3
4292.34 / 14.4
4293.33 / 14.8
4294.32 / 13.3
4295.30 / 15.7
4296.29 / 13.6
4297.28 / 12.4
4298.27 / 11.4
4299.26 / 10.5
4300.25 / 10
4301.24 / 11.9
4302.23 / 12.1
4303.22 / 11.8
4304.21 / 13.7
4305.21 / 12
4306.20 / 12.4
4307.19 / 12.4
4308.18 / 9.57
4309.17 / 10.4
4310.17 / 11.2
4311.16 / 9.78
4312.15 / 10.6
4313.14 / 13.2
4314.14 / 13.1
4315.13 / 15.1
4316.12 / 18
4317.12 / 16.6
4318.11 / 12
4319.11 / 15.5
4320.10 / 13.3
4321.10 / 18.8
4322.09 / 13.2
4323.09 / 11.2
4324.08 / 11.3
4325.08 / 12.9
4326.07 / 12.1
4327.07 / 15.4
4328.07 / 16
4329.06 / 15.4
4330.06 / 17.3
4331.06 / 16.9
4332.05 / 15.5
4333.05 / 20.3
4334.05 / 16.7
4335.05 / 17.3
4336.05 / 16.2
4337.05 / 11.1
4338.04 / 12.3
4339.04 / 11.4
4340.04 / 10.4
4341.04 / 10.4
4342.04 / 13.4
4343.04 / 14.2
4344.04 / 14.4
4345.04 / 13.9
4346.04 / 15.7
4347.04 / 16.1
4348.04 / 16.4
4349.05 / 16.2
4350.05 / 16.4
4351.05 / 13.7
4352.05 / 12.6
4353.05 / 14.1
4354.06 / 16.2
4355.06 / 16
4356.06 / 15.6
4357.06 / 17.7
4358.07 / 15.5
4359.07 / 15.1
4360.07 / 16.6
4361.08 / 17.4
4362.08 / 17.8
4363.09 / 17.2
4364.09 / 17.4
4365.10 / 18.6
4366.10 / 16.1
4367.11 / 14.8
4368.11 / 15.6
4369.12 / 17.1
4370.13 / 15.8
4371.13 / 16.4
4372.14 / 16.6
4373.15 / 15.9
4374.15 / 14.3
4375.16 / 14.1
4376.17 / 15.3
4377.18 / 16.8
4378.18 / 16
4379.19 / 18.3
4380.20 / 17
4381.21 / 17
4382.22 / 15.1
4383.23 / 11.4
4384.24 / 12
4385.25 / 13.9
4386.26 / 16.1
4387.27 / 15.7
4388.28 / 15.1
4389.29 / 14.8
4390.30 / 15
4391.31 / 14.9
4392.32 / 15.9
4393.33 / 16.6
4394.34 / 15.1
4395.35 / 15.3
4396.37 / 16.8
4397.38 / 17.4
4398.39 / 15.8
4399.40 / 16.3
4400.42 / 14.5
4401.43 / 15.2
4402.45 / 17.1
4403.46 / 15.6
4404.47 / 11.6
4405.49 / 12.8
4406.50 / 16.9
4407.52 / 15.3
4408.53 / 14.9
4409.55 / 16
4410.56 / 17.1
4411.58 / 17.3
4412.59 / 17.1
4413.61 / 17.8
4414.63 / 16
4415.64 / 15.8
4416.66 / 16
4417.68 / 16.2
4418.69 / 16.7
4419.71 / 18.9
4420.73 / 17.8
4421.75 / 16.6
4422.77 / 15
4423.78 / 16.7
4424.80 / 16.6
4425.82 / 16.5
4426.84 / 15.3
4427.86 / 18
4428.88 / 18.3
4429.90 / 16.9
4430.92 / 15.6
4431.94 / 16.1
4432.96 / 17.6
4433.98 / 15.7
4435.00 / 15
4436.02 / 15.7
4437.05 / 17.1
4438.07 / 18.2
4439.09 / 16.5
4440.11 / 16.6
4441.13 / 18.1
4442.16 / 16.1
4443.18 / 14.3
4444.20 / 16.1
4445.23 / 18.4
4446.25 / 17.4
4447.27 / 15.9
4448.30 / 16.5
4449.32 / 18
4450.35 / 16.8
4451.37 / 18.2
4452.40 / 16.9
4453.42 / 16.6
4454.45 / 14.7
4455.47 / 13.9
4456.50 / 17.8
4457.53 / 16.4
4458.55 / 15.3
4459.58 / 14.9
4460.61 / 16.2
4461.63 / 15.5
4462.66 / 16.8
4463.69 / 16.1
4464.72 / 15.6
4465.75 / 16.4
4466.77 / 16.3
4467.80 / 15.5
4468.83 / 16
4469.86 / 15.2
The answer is -2.9 angstroms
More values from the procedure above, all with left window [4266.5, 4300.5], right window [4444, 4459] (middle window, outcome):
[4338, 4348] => 1.0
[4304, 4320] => 1.7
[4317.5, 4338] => -0.3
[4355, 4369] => -1.3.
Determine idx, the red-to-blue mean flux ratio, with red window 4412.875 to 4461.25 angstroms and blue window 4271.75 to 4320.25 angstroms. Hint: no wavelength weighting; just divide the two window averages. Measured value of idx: 1.23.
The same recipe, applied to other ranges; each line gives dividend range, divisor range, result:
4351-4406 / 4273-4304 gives 1.14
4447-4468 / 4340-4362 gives 1.08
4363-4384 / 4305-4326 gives 1.23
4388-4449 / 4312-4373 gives 1.07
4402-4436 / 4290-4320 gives 1.27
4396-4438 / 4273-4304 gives 1.19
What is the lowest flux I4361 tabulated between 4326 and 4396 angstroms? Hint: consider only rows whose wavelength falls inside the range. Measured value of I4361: 10.4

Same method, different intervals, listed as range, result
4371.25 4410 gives 11.4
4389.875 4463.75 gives 11.6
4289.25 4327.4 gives 9.57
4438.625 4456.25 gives 13.9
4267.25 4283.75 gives 12.4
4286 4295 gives 12.2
